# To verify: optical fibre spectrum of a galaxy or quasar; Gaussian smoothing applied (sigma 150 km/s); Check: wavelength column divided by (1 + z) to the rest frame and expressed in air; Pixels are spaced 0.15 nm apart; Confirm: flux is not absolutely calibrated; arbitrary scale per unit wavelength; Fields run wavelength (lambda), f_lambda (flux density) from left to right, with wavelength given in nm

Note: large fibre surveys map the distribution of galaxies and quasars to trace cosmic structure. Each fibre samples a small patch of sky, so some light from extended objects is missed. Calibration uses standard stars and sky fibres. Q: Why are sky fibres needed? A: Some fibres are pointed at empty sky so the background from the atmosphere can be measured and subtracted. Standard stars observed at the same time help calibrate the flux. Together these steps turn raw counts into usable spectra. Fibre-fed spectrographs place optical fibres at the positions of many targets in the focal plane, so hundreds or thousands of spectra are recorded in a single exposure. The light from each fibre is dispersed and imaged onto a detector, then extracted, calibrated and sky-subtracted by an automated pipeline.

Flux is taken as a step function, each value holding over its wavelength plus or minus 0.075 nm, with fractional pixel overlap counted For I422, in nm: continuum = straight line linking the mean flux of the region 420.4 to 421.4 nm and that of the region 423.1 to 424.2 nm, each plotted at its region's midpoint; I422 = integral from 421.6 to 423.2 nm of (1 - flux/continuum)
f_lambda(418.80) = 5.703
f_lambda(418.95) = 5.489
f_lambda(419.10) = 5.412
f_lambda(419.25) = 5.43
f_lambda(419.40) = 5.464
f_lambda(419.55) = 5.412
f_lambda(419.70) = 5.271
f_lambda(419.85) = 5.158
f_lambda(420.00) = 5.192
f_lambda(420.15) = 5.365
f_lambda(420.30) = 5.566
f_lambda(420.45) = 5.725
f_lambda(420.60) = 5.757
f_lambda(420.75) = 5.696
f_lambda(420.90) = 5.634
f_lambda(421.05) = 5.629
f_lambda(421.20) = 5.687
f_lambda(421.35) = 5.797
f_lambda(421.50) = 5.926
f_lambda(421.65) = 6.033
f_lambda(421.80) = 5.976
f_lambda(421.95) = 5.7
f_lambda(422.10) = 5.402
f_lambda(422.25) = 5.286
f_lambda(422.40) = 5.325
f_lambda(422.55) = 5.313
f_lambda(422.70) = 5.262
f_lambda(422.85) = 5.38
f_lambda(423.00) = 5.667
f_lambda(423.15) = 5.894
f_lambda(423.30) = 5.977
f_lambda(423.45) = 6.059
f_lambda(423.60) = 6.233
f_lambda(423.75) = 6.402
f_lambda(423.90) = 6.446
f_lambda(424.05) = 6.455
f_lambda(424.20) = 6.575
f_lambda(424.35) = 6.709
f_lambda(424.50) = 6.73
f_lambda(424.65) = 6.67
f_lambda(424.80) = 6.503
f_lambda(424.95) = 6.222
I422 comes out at 0.12 nm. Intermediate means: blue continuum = 5.7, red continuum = 6.24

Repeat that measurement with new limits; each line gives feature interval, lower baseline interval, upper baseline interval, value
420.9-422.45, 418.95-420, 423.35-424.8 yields 0.05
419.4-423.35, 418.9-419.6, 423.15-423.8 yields 0.14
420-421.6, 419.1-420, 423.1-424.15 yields -0.01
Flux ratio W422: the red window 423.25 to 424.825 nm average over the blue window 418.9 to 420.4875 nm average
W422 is 1.2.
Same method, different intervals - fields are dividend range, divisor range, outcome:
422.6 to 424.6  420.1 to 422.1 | 1.07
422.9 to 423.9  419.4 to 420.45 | 1.13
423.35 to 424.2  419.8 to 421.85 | 1.12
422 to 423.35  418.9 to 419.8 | 1.02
